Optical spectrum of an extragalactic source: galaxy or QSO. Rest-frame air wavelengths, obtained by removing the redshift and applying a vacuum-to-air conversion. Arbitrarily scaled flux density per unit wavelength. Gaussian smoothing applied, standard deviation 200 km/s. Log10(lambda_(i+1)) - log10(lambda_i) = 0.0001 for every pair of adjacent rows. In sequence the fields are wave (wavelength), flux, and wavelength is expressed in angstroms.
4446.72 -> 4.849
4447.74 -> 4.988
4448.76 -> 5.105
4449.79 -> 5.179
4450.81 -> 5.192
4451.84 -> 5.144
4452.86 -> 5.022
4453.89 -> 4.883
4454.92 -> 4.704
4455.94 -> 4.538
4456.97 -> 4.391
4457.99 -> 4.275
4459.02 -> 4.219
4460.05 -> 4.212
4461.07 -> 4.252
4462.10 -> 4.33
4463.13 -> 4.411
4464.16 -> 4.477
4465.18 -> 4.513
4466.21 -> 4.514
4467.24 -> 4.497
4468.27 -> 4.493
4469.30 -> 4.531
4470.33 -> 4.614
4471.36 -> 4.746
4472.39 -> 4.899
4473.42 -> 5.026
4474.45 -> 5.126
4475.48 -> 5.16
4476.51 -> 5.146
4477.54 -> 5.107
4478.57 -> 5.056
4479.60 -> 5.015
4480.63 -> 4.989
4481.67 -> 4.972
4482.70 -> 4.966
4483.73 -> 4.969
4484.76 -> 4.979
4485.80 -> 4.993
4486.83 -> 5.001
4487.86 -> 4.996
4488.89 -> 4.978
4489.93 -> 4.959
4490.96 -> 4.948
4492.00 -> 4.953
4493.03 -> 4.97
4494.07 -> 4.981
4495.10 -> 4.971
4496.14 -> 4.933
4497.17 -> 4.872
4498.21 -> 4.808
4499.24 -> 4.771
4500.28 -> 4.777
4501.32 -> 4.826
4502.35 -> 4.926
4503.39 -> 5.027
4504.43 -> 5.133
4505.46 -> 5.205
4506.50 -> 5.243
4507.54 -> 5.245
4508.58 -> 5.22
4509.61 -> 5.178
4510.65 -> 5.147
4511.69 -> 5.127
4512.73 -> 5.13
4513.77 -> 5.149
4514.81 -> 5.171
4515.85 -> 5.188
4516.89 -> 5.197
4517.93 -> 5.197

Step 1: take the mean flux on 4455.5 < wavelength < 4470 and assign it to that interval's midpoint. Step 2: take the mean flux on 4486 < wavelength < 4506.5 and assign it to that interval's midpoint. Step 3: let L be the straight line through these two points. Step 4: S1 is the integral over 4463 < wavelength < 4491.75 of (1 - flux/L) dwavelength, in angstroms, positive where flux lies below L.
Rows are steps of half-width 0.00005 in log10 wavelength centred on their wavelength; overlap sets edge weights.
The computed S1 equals -1.36 angstroms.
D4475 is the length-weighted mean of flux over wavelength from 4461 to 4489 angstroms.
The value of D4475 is 4.82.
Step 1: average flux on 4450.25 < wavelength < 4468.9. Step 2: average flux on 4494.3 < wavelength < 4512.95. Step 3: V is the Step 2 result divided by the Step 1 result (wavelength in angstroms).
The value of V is 1.1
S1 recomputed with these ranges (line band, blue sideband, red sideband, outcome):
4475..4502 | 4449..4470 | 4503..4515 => -0.2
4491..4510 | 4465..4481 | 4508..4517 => 0.3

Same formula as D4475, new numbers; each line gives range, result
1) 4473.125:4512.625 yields 5.02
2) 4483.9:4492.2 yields 4.97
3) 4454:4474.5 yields 4.53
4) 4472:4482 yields 5.05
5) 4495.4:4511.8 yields 5.02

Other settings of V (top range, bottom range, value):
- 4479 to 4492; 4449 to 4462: 1.07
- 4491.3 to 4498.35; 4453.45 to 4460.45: 1.11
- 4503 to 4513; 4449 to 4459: 1.08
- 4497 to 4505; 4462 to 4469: 1.10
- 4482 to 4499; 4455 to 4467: 1.13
